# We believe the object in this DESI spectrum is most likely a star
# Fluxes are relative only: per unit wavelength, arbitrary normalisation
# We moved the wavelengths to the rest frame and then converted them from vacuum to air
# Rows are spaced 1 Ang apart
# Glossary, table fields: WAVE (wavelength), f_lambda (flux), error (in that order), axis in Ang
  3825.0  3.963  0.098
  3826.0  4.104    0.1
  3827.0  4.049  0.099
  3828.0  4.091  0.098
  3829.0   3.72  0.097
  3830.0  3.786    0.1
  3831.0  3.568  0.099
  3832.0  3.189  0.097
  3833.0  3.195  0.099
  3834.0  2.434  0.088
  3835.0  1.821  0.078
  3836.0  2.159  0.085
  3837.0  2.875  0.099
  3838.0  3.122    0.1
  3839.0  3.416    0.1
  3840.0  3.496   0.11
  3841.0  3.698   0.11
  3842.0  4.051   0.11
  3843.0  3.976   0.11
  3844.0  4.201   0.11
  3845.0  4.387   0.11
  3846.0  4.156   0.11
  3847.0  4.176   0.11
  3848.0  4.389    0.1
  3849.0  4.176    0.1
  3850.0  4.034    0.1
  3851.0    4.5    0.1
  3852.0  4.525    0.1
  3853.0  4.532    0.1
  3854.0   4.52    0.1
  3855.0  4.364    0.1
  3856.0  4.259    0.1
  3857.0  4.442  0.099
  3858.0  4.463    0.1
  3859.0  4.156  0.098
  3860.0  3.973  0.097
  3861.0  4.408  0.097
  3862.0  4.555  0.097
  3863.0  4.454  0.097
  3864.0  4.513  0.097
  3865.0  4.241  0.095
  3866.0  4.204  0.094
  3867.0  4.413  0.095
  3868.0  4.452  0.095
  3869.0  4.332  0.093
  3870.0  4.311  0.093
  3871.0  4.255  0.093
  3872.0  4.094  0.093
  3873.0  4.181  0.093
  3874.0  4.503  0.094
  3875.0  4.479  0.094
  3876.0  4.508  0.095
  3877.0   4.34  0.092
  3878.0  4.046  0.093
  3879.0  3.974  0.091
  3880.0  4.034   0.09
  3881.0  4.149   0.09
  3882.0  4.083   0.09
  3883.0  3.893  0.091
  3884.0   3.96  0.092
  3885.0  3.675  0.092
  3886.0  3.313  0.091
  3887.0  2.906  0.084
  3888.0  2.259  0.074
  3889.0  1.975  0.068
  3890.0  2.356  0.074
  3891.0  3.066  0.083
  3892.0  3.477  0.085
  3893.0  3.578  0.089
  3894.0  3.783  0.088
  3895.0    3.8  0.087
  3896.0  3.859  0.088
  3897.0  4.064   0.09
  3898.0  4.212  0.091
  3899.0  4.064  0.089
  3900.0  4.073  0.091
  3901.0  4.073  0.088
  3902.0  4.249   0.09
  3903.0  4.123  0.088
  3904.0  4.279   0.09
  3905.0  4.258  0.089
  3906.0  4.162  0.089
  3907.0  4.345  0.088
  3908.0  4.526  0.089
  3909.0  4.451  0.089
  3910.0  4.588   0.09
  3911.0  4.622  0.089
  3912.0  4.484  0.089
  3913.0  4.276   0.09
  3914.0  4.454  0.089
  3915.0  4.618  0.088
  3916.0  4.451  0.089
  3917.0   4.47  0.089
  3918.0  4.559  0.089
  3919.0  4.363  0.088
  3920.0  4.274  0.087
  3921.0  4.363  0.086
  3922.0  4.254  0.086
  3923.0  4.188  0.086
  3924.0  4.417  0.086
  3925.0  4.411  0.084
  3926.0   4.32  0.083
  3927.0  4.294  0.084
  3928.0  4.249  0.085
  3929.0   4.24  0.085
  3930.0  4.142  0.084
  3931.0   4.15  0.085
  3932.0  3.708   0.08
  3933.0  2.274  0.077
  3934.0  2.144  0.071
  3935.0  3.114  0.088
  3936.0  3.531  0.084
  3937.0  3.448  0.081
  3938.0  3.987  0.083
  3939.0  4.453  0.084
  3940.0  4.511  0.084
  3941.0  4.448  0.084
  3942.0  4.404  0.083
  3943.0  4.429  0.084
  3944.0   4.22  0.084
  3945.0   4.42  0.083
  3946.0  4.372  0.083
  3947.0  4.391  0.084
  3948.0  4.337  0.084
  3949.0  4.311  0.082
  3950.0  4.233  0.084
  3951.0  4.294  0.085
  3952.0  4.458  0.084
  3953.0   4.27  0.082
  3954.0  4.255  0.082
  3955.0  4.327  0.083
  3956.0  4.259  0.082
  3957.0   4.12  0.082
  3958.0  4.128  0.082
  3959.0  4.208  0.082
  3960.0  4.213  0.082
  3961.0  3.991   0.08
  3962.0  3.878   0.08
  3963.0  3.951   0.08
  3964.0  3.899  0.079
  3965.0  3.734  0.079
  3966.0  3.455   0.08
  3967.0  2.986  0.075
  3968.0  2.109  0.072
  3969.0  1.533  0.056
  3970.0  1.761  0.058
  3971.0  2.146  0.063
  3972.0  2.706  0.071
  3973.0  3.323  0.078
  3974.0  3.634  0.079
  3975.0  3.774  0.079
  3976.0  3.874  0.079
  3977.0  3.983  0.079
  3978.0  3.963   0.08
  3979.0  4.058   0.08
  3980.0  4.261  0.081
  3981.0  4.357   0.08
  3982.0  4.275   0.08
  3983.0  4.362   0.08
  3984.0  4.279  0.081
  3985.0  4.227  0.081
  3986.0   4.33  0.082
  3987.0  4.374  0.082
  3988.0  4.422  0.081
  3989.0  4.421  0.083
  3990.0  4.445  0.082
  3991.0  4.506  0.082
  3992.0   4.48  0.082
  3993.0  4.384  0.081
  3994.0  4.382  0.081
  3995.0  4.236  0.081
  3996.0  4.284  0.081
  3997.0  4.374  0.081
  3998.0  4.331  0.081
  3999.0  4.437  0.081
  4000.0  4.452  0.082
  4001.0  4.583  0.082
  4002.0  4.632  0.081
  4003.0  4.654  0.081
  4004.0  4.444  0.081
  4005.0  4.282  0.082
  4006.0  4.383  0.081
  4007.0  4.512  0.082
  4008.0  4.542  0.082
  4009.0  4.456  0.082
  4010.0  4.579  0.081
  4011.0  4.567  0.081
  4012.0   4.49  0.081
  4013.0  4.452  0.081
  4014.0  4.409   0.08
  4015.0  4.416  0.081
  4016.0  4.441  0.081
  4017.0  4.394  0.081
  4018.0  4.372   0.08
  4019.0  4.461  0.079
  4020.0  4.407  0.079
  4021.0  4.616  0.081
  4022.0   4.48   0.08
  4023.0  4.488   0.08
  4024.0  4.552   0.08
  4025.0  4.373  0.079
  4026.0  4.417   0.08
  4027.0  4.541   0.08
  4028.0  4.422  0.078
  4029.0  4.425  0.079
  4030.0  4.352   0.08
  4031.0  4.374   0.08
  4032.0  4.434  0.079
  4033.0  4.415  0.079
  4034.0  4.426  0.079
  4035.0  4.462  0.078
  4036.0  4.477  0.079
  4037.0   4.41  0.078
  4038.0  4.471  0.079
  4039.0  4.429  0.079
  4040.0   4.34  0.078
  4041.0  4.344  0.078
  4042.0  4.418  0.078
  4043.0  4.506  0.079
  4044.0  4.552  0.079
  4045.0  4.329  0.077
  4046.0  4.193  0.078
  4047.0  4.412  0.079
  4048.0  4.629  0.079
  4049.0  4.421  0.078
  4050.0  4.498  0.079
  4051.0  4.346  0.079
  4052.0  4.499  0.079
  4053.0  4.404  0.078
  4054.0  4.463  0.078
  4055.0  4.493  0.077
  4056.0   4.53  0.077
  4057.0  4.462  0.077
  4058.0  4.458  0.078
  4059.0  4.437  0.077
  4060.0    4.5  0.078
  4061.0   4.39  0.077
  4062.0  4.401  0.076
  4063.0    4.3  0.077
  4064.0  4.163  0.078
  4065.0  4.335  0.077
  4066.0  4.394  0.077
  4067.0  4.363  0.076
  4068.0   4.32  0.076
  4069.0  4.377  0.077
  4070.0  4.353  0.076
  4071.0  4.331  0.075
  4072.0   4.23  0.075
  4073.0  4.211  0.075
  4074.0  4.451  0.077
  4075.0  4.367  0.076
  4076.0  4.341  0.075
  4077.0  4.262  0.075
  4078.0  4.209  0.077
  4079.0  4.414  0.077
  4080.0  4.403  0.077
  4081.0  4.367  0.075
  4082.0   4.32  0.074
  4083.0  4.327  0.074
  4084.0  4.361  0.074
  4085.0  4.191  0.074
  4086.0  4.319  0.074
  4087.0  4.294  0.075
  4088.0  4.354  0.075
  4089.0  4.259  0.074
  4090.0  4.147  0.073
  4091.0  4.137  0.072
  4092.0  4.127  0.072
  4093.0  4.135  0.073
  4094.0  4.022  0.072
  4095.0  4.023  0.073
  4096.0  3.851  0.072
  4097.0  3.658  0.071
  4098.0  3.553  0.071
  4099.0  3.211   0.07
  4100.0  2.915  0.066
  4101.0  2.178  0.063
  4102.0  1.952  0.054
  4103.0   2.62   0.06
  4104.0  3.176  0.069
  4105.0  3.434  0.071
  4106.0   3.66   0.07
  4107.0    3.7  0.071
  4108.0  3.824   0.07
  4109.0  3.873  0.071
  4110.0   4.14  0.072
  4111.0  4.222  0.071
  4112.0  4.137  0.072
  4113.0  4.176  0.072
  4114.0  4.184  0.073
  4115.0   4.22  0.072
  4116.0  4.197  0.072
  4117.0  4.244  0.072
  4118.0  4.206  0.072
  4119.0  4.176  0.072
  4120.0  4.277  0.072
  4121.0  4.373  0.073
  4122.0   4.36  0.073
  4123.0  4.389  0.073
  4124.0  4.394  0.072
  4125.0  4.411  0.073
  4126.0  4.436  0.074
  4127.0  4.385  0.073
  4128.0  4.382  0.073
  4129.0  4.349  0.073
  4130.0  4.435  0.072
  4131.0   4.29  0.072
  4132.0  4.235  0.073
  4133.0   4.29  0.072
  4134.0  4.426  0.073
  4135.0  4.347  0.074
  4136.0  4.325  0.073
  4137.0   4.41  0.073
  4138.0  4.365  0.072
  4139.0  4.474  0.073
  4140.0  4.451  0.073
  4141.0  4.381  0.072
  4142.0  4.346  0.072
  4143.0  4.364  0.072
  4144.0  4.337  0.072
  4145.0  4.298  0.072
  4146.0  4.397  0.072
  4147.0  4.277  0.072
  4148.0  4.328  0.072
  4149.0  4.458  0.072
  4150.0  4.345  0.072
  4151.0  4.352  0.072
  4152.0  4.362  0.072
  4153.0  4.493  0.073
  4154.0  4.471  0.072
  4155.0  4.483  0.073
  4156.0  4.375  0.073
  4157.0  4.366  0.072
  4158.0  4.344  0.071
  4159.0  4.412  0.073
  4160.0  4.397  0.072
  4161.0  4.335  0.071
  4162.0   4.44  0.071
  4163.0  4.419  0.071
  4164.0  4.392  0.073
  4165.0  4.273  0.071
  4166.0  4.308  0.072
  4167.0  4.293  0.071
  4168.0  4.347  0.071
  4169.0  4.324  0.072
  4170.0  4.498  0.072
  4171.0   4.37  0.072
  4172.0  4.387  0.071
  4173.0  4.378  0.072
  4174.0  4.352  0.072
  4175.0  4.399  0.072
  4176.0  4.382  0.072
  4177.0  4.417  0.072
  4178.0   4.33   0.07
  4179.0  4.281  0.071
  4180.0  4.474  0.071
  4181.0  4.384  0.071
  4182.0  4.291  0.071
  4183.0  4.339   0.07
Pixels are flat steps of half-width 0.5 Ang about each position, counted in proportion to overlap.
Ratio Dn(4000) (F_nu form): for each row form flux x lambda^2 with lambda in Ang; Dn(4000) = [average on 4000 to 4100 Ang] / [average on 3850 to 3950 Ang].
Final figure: 1.14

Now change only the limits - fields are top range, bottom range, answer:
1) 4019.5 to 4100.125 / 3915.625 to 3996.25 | 1.14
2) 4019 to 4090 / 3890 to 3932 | 1.13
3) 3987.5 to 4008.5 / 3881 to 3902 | 1.32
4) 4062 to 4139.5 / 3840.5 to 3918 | 1.12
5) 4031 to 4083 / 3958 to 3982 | 1.31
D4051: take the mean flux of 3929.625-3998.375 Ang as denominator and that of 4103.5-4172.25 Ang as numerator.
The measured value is 1.1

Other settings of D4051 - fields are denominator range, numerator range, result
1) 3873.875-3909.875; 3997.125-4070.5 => 1.15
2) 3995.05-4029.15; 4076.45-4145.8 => 0.92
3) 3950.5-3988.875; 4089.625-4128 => 1.02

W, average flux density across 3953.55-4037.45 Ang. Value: 4.15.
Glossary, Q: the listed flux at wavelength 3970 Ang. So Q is 1.761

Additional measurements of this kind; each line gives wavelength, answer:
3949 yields 4.311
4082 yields 4.32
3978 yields 3.963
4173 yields 4.378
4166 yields 4.308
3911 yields 4.622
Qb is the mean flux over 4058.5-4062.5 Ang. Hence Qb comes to 4.43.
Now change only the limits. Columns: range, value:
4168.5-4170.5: 4.41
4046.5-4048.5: 4.52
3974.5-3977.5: 3.88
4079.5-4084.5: 4.36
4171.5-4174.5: 4.37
